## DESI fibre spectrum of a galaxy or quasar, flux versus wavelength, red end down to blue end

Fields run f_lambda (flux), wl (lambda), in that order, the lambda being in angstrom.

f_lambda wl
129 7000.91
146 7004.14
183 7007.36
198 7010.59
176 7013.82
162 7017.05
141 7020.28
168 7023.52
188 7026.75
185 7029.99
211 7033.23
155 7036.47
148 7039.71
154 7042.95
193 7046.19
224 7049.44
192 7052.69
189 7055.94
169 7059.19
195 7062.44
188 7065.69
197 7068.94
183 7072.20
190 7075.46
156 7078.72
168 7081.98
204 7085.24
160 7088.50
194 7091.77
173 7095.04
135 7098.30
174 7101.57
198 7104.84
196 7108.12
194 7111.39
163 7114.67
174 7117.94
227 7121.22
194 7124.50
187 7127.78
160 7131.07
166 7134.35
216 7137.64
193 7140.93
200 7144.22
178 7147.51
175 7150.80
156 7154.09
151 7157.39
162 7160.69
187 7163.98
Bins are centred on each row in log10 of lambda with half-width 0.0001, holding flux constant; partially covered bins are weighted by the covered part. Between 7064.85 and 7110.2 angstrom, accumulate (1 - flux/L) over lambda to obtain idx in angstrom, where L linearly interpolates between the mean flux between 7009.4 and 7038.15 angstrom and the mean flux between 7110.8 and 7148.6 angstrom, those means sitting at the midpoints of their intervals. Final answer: 0.8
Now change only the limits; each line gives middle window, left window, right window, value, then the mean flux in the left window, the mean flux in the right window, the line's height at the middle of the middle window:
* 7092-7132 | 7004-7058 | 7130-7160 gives -1.1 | 178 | 177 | 177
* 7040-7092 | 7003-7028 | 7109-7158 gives -2.3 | 170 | 183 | 176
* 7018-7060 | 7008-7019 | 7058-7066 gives 0.7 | 178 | 184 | 181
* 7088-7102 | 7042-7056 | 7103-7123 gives 1.8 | 192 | 192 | 192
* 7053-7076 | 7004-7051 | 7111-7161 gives -1.2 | 176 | 181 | 178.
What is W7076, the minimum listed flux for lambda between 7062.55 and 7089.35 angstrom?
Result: 156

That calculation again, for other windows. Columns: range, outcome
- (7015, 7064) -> 141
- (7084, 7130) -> 135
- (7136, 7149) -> 178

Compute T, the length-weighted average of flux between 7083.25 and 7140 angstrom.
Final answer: 183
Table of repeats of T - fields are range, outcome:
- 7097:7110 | 177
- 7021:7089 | 182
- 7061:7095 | 183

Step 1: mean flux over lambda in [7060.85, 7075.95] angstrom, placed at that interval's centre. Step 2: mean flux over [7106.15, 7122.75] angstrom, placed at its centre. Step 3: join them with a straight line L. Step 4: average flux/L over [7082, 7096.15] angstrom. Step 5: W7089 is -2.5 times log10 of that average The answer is 0.05 mag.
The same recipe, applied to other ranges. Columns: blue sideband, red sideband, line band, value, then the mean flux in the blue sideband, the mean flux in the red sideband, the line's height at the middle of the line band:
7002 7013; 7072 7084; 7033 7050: -0.01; 173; 174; 174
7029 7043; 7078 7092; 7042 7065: -0.09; 172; 176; 173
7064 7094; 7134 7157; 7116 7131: -0.05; 182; 183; 182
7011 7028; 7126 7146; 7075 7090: 0.02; 169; 187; 179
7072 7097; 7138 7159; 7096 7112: 0.00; 178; 178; 178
